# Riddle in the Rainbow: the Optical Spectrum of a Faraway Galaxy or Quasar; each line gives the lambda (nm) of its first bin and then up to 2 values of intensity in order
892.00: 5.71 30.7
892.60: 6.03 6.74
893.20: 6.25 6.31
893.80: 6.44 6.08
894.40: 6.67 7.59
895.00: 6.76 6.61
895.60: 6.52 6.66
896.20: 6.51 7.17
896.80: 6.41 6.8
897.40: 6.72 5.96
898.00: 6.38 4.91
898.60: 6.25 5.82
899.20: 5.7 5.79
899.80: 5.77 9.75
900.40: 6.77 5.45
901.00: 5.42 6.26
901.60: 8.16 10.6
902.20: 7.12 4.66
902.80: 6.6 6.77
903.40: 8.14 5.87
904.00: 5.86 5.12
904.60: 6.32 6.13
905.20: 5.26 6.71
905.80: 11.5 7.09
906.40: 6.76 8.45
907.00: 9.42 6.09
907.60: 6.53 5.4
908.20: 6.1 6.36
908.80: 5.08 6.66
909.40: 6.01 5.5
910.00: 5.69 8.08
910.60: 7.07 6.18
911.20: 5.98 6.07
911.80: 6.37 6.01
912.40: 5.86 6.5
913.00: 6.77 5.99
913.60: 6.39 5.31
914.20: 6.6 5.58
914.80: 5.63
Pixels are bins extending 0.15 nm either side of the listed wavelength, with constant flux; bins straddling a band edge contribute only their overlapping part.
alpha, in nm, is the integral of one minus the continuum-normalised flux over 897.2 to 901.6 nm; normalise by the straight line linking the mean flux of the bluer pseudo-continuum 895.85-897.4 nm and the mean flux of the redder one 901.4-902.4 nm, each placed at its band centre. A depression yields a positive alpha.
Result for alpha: 0.74 nm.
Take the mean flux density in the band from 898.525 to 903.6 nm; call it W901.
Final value 6.77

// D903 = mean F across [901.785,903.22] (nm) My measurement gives 7.07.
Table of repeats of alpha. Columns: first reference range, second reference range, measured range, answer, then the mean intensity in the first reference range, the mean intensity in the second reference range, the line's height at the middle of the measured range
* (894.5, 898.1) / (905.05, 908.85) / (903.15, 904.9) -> 0.16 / 6.68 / 7.03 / 6.93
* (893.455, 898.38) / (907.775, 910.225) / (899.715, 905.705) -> -0.46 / 6.53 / 5.92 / 6.21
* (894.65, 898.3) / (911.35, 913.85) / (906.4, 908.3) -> -0.20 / 6.58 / 6.21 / 6.33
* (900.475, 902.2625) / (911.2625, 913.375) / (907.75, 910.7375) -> 0.13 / 7.15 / 6.22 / 6.48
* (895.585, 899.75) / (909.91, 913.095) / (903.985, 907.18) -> -0.43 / 6.24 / 6.42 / 6.34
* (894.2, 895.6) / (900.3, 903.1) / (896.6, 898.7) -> 0.18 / 6.84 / 6.78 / 6.81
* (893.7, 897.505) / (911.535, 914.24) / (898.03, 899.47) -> 0.19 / 6.69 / 6.18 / 6.6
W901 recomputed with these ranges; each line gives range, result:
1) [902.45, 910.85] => 6.63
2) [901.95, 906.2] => 6.74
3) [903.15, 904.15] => 6.64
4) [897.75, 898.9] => 5.85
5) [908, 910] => 5.92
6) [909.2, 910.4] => 6.26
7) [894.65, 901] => 6.45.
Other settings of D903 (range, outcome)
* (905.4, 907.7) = 7.87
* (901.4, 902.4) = 8.31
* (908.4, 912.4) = 6.22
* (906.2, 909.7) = 6.58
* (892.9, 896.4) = 6.6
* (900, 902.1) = 7.42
